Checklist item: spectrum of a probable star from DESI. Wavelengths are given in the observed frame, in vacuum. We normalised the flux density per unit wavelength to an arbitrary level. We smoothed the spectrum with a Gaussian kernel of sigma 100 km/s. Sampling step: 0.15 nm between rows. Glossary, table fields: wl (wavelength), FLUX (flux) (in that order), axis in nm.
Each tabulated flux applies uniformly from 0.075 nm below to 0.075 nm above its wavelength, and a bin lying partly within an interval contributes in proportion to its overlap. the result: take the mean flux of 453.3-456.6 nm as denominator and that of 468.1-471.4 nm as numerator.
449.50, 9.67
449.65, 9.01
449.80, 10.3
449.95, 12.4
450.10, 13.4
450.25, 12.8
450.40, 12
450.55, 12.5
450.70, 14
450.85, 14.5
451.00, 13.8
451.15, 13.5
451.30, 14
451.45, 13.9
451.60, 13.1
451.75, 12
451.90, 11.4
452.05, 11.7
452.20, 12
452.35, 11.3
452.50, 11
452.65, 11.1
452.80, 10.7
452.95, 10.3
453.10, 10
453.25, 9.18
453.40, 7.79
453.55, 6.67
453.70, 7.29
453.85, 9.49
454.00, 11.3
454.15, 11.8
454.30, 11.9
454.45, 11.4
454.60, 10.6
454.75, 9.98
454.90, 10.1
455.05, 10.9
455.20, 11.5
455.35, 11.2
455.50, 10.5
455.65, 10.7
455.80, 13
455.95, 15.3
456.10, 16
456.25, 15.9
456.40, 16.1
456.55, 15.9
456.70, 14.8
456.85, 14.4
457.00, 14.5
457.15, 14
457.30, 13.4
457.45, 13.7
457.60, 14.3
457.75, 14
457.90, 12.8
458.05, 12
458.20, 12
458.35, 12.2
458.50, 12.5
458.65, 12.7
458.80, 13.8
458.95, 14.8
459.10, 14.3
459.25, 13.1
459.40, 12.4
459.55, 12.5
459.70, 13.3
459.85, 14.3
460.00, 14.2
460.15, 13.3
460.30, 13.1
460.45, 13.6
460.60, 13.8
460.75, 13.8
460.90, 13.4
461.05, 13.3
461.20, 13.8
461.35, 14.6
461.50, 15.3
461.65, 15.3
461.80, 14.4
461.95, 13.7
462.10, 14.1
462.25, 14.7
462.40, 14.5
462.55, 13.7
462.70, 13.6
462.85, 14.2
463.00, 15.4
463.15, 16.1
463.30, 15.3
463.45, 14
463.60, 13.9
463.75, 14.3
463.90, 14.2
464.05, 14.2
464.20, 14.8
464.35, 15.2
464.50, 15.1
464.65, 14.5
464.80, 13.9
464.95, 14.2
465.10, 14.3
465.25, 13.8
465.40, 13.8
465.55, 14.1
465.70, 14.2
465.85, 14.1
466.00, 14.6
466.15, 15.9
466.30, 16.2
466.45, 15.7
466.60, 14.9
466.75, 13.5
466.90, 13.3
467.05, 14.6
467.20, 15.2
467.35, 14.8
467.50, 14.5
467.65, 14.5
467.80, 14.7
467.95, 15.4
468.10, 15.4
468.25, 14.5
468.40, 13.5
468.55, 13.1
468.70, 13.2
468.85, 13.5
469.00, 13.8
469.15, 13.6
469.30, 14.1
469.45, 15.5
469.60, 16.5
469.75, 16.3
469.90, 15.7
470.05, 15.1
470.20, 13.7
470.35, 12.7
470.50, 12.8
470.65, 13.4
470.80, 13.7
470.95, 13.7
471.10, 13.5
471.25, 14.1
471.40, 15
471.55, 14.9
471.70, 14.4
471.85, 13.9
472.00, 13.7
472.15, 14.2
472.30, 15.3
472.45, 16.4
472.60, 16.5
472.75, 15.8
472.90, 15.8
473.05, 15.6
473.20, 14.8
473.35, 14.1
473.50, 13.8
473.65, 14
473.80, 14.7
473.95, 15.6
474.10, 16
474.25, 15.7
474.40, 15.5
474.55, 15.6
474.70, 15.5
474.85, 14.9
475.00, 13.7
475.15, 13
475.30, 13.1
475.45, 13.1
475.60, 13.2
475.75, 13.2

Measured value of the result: 1.22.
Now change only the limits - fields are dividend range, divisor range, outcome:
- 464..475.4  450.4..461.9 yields 1.15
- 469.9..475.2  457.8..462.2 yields 1.08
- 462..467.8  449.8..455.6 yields 1.28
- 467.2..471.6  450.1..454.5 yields 1.25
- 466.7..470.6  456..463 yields 1.03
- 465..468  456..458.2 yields 1.02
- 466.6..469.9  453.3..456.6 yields 1.25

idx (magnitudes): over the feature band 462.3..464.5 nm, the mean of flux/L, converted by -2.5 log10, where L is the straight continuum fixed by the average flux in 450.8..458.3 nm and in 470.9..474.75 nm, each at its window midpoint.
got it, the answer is -0.081 mag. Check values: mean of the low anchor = 12.2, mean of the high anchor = 14.9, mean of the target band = 14.6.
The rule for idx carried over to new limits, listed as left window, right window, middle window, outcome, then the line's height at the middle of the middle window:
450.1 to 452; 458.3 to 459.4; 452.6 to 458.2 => 0.10 mag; 13.2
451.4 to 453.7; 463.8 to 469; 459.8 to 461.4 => -0.07 mag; 12.9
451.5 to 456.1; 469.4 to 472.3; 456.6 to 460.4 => -0.14 mag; 11.9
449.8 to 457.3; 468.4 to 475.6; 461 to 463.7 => -0.09 mag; 13.2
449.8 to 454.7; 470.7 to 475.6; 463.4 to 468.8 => -0.07 mag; 13.6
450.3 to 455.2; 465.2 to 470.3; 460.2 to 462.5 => -0.07 mag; 13.2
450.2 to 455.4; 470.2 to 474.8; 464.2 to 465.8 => -0.07 mag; 13.4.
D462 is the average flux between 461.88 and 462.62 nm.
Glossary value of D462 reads 14.1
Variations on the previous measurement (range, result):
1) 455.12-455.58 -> 11.1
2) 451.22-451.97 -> 12.9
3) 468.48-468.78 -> 13.2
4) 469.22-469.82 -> 15.6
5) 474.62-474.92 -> 15.2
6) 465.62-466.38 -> 15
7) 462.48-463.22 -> 14.6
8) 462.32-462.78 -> 13.9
